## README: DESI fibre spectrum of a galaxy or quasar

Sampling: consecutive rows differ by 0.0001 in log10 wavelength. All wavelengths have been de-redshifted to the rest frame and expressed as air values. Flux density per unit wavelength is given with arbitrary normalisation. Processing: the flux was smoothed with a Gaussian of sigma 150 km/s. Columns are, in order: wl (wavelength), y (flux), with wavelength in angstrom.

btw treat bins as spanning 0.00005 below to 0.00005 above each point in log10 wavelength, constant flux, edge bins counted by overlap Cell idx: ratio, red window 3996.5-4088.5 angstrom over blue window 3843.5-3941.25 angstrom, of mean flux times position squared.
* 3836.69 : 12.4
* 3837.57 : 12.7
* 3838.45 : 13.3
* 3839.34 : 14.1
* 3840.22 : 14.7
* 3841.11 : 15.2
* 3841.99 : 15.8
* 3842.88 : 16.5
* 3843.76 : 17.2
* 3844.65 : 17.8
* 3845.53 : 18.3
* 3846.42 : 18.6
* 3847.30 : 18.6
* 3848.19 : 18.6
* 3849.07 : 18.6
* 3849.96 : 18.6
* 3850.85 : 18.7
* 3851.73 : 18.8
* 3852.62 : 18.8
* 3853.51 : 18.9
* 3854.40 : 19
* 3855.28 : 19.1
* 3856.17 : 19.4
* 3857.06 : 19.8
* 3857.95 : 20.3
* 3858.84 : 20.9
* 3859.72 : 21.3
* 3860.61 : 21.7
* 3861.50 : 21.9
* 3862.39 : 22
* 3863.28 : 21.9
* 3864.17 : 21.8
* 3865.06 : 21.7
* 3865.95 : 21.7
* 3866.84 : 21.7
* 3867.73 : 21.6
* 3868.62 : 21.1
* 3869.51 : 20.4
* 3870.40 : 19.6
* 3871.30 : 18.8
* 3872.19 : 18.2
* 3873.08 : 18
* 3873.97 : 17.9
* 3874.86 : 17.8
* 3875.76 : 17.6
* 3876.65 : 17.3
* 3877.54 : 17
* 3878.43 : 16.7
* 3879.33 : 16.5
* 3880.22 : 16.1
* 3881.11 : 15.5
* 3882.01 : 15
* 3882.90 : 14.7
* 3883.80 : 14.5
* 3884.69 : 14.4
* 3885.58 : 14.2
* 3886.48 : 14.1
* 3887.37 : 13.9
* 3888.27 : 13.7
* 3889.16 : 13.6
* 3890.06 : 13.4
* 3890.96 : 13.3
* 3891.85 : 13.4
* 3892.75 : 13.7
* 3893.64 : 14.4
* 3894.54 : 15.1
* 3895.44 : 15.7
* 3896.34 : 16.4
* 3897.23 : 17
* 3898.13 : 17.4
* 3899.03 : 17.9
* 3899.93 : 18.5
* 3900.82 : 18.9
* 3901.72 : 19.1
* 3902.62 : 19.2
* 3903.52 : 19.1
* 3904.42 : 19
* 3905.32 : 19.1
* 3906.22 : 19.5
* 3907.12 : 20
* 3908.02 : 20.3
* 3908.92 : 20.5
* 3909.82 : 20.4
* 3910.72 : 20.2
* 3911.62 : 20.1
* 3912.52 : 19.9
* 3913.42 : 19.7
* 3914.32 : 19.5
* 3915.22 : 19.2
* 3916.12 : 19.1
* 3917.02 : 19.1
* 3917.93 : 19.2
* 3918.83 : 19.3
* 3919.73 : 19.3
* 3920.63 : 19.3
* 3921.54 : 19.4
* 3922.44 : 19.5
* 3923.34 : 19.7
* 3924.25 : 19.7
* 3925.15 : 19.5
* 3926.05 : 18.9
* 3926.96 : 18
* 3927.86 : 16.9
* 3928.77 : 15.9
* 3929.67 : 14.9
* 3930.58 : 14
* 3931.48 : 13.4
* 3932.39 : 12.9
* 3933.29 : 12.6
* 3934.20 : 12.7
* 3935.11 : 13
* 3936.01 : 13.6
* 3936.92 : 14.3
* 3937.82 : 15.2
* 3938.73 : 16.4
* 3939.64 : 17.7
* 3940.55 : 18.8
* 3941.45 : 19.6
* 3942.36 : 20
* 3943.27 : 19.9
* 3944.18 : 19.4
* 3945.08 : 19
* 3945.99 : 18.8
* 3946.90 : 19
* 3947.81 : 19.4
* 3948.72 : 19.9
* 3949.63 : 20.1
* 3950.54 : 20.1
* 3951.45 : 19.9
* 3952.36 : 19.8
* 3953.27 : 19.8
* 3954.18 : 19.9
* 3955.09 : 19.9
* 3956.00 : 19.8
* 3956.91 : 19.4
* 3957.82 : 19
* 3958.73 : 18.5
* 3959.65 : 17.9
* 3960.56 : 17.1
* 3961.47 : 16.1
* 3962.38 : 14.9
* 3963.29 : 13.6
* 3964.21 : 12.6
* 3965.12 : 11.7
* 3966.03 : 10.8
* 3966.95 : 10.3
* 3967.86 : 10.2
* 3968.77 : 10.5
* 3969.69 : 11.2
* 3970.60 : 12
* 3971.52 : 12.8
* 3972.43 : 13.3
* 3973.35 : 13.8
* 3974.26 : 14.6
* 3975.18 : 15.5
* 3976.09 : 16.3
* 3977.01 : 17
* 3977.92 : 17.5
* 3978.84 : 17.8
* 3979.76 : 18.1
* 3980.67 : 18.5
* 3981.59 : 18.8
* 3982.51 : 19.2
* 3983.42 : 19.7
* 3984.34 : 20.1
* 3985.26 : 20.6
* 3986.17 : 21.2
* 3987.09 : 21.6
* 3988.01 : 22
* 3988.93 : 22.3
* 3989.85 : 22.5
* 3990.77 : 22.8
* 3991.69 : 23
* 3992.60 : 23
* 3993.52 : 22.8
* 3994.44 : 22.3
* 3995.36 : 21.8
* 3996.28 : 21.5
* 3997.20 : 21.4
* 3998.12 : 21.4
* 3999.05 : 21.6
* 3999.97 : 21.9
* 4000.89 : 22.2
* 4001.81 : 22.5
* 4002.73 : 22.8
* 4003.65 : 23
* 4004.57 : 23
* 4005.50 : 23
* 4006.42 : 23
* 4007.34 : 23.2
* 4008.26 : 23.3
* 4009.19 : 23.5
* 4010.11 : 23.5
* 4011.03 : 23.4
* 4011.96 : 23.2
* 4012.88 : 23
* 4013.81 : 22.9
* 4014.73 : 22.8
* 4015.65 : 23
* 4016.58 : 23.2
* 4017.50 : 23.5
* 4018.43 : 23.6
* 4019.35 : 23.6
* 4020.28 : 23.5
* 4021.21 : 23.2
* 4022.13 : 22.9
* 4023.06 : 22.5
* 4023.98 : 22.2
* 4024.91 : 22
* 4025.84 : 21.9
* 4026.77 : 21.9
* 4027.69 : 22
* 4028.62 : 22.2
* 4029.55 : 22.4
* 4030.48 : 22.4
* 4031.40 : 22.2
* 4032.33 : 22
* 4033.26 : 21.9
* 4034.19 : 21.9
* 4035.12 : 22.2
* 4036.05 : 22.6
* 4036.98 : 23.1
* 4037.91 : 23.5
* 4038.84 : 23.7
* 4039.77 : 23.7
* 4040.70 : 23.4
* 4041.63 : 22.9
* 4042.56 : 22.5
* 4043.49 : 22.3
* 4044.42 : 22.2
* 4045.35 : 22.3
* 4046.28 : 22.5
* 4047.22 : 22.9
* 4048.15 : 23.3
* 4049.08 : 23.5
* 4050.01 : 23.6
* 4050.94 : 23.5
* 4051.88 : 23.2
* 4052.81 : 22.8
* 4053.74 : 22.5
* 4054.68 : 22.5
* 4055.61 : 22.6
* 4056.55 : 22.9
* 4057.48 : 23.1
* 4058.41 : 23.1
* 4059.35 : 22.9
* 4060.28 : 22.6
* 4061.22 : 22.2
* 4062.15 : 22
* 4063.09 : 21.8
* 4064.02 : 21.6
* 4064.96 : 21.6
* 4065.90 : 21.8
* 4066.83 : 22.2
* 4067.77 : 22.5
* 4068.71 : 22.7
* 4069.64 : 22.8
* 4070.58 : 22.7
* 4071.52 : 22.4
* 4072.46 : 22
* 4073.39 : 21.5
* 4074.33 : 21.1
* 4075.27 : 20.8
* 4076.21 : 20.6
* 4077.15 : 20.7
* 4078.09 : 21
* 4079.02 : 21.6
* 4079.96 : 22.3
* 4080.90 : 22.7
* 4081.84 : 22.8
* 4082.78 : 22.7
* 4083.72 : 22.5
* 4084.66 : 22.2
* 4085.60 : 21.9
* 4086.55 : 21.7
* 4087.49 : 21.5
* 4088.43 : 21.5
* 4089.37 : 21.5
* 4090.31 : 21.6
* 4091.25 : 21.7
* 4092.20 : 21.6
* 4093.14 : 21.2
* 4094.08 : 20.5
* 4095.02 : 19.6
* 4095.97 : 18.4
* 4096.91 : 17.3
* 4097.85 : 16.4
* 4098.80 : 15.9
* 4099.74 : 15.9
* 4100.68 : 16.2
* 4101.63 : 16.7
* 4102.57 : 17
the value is 1.36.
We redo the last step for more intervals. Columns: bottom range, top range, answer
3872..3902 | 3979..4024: 1.48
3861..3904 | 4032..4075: 1.42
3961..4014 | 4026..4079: 1.21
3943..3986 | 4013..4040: 1.38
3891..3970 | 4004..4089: 1.37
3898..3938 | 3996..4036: 1.32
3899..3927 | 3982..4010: 1.19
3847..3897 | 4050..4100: 1.34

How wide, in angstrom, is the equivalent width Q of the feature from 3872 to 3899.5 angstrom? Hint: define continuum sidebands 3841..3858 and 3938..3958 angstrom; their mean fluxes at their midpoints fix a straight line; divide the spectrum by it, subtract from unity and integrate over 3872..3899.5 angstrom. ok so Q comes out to 4.5 angstrom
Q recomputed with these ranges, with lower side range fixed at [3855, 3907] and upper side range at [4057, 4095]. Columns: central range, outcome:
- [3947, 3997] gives 4.7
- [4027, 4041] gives -1.0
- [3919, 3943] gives 2.6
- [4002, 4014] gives -1.6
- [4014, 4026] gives -1.3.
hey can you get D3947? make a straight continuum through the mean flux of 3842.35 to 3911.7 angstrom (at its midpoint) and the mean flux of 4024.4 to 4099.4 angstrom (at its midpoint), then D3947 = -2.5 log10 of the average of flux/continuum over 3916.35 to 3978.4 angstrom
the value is 0.17 mag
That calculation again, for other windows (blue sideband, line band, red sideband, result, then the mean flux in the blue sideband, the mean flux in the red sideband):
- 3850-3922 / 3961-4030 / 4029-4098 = 0.04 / 18.3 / 22.1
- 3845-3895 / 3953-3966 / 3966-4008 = 0.12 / 17.9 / 19.1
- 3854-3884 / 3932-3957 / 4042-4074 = 0.15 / 19.1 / 22.5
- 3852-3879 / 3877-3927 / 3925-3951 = 0.05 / 19.8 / 17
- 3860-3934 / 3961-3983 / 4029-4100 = 0.33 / 17.8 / 21.9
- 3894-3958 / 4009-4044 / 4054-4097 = -0.11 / 18.3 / 21.8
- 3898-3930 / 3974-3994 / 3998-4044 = 0.09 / 19.1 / 22.7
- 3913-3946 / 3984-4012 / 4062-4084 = -0.14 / 17.5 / 21.9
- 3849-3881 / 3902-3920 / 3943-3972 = -0.09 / 19.4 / 16.6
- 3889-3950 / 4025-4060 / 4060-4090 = -0.08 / 17.7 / 21.9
